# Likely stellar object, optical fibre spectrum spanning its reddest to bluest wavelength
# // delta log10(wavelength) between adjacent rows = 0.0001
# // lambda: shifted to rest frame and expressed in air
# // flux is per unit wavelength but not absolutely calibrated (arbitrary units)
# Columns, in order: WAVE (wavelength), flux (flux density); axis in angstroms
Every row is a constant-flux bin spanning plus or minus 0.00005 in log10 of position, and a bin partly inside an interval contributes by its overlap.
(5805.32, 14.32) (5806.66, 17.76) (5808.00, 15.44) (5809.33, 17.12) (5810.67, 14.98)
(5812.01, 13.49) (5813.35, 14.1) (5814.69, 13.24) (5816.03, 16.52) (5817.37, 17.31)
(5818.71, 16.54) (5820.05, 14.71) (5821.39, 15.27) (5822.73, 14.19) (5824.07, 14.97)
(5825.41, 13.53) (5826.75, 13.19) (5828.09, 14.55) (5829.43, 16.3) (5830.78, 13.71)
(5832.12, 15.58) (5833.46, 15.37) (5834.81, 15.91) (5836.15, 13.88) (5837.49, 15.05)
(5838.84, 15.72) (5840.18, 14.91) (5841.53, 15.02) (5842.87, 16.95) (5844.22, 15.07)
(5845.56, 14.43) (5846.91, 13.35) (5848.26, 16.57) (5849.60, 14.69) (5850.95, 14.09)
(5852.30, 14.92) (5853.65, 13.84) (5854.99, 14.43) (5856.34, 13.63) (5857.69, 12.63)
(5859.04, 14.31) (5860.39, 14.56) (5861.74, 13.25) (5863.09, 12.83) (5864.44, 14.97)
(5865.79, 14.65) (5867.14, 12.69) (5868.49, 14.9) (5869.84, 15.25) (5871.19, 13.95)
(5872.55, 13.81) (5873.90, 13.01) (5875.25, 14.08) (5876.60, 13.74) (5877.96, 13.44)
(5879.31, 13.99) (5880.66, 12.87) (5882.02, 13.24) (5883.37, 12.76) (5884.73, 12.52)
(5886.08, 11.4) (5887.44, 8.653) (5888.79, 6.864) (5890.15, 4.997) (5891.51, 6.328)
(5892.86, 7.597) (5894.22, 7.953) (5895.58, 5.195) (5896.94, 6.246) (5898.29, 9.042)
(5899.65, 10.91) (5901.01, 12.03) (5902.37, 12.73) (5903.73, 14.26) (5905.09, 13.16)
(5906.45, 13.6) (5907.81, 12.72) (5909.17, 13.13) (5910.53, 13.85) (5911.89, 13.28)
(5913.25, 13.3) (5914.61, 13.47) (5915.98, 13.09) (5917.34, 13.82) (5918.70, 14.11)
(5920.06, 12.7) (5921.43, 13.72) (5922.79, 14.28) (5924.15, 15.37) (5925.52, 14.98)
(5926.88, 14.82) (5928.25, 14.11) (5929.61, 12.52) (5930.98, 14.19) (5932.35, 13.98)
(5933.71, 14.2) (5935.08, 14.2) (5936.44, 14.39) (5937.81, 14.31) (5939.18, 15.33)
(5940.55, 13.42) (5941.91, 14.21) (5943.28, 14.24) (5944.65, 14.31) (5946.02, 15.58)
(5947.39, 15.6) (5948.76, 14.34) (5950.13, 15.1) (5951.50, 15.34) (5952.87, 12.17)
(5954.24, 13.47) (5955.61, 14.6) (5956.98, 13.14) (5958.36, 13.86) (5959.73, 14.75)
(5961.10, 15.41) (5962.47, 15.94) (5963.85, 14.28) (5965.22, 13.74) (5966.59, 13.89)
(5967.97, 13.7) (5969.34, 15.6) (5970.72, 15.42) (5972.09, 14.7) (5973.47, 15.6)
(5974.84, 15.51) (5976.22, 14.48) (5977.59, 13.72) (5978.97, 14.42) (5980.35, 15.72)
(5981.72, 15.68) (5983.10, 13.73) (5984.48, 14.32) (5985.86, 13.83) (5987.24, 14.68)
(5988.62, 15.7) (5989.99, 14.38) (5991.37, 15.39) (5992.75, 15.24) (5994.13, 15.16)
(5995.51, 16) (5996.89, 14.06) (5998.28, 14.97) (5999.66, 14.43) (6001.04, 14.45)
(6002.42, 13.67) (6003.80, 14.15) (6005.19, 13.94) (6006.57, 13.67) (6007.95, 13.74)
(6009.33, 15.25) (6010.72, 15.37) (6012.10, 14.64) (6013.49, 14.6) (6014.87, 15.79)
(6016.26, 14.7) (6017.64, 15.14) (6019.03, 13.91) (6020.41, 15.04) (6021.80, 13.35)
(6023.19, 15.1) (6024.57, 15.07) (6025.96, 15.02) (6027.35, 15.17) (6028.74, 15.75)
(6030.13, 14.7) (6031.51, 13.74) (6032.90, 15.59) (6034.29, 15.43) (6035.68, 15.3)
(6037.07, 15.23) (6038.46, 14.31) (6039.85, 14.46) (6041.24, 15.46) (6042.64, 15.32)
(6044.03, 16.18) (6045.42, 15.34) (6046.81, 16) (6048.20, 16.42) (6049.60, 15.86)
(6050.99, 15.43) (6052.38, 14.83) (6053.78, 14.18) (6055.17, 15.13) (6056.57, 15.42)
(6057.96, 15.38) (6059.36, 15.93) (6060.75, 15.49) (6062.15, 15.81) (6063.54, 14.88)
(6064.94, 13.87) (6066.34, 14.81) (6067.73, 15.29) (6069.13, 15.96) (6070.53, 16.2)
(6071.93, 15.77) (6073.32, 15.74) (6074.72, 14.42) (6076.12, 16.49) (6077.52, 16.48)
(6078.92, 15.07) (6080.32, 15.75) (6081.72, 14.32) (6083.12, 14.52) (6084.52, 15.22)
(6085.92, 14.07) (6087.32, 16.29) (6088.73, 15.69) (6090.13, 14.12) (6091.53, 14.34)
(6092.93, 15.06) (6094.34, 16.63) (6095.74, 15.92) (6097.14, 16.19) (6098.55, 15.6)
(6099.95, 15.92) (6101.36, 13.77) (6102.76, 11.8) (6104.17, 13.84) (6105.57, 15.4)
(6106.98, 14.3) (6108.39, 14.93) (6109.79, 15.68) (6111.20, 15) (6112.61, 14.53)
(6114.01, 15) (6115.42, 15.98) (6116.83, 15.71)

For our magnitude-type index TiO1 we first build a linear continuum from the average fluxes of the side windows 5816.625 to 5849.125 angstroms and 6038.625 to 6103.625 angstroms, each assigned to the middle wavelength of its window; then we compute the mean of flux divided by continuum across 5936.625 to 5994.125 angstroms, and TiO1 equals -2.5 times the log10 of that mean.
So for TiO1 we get 0.04 mag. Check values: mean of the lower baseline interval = 15.1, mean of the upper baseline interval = 15.3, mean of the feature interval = 14.6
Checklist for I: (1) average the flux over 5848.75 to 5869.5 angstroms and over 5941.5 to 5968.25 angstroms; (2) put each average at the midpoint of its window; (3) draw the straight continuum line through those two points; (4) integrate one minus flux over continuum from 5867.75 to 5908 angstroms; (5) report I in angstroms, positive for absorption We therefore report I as 8.0 angstroms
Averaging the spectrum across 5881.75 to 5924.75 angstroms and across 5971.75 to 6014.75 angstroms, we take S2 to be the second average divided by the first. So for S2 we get 1.29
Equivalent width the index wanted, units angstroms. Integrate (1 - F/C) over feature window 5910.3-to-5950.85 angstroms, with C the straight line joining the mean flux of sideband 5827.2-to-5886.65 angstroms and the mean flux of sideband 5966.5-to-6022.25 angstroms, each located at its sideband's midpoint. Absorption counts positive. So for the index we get 0.9 angstroms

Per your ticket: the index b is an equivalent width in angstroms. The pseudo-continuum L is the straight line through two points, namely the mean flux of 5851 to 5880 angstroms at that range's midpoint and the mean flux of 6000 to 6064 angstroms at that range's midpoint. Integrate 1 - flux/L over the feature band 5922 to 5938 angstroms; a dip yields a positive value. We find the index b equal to 0.1 angstroms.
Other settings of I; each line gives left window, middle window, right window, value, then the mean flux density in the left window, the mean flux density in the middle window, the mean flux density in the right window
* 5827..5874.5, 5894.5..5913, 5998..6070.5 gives 4.0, 14.5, 11.5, 15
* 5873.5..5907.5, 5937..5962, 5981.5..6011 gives -2.9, 10.8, 14.4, 14.6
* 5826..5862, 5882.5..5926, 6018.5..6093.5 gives 9.8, 14.7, 11.5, 15.2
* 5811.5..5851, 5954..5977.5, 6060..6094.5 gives 0.8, 15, 14.6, 15.3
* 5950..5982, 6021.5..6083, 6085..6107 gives -1.8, 14.6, 15.3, 15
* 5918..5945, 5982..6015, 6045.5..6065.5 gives 0.4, 14.2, 14.6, 15.3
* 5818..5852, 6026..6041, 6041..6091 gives 0.3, 14.9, 15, 15.4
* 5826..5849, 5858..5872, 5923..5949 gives 0.7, 15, 14.1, 14.4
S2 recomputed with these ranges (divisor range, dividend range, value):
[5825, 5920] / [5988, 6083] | 1.16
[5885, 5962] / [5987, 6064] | 1.17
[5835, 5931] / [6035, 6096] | 1.18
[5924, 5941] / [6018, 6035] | 1.04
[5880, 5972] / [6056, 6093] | 1.18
